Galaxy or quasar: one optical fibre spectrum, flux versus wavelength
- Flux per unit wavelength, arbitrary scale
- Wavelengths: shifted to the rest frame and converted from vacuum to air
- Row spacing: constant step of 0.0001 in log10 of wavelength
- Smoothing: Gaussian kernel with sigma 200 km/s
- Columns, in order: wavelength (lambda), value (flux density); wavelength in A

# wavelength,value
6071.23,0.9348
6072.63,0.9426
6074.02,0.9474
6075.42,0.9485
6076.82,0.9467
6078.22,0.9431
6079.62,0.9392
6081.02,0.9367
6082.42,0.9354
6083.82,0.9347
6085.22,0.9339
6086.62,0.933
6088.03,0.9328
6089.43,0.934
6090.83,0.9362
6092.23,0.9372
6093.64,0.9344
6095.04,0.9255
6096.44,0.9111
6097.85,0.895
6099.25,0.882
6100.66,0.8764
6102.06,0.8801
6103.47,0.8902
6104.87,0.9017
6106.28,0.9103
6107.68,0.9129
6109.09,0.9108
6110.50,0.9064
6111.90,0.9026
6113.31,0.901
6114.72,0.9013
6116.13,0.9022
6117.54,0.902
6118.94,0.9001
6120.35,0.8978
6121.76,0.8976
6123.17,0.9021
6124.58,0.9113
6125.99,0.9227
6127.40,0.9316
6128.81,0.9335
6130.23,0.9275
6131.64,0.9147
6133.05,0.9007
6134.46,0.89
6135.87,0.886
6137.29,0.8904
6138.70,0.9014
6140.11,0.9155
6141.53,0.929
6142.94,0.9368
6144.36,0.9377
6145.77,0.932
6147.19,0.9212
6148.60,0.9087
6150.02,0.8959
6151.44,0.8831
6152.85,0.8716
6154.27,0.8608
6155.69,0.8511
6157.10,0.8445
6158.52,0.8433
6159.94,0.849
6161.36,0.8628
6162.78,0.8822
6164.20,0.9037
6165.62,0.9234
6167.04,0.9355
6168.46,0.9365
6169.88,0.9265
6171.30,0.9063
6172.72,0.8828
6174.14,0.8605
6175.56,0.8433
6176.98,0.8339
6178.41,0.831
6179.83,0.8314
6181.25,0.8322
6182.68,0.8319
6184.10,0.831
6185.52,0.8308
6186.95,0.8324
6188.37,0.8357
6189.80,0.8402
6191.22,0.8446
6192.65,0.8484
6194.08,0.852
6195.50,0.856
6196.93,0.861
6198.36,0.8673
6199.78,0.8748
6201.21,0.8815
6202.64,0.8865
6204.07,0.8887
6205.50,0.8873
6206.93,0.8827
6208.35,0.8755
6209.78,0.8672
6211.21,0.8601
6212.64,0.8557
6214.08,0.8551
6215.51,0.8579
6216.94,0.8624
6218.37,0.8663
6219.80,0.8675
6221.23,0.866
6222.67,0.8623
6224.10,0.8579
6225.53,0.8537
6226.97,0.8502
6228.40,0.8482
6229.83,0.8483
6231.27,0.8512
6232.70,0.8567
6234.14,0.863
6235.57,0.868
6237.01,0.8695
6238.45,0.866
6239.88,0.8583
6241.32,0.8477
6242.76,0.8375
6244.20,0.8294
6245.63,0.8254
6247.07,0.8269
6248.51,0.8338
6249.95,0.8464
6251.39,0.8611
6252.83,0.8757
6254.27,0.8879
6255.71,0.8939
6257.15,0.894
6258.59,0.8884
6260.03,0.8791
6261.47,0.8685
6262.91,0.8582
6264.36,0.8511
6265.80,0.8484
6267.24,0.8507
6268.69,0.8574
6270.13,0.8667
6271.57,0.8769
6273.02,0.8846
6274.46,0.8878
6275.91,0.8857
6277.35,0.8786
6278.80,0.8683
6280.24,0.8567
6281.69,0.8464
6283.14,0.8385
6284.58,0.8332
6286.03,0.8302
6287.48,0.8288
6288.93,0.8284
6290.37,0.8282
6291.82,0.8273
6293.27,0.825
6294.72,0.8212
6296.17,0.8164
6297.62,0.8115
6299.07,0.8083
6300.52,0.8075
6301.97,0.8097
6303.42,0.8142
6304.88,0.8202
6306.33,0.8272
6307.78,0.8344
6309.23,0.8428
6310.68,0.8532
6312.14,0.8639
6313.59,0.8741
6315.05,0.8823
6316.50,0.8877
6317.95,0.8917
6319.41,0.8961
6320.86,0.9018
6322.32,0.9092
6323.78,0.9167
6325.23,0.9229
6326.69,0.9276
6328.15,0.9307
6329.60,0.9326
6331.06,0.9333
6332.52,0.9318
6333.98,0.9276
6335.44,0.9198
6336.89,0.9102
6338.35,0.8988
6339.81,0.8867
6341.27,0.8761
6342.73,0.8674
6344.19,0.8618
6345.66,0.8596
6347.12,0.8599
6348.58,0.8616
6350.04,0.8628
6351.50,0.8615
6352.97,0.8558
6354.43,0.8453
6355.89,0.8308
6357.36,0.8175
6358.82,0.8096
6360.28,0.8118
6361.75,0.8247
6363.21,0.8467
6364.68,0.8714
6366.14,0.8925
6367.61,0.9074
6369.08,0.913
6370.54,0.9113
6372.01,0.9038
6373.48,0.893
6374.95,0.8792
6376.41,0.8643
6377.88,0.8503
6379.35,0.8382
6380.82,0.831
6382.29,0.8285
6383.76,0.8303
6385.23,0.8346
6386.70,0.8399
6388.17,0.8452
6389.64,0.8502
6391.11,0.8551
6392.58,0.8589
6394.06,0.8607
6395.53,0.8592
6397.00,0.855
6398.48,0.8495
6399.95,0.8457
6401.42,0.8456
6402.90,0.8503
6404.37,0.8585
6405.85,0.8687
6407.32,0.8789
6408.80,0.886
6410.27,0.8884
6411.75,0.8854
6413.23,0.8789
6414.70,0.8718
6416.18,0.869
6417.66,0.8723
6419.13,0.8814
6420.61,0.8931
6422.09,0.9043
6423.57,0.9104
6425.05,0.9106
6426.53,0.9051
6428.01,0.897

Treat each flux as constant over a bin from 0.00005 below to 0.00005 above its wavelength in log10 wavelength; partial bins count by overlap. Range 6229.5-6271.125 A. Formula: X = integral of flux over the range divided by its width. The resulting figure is 0.859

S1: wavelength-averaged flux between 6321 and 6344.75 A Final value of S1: 0.91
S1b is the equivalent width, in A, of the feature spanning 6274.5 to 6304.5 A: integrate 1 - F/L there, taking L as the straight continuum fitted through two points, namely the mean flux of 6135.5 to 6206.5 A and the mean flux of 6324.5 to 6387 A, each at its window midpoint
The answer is 1.4 A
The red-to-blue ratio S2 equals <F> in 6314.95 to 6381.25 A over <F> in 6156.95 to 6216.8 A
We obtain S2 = 1.0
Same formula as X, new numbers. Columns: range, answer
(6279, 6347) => 0.866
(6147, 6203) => 0.867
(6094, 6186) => 0.892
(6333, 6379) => 0.87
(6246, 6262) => 0.868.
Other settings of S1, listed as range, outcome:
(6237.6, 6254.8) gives 0.849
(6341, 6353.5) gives 0.862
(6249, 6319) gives 0.853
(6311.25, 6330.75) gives 0.903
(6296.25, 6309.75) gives 0.819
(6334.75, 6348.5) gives 0.881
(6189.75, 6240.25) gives 0.863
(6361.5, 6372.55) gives 0.886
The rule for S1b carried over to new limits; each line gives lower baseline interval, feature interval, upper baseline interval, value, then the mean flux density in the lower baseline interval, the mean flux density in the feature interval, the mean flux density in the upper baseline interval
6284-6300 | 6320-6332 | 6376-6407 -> -1.3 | 0.823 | 0.922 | 0.849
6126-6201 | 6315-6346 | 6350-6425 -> -1.3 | 0.88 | 0.904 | 0.863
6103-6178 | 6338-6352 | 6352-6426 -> 0.0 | 0.898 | 0.869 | 0.863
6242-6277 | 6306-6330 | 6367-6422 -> -0.7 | 0.863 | 0.889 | 0.866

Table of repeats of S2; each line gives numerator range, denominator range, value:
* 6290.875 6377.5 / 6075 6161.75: 0.96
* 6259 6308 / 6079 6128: 0.92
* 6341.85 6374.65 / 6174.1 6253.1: 1.01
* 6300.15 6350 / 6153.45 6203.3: 1.02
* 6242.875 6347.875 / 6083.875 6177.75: 0.96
